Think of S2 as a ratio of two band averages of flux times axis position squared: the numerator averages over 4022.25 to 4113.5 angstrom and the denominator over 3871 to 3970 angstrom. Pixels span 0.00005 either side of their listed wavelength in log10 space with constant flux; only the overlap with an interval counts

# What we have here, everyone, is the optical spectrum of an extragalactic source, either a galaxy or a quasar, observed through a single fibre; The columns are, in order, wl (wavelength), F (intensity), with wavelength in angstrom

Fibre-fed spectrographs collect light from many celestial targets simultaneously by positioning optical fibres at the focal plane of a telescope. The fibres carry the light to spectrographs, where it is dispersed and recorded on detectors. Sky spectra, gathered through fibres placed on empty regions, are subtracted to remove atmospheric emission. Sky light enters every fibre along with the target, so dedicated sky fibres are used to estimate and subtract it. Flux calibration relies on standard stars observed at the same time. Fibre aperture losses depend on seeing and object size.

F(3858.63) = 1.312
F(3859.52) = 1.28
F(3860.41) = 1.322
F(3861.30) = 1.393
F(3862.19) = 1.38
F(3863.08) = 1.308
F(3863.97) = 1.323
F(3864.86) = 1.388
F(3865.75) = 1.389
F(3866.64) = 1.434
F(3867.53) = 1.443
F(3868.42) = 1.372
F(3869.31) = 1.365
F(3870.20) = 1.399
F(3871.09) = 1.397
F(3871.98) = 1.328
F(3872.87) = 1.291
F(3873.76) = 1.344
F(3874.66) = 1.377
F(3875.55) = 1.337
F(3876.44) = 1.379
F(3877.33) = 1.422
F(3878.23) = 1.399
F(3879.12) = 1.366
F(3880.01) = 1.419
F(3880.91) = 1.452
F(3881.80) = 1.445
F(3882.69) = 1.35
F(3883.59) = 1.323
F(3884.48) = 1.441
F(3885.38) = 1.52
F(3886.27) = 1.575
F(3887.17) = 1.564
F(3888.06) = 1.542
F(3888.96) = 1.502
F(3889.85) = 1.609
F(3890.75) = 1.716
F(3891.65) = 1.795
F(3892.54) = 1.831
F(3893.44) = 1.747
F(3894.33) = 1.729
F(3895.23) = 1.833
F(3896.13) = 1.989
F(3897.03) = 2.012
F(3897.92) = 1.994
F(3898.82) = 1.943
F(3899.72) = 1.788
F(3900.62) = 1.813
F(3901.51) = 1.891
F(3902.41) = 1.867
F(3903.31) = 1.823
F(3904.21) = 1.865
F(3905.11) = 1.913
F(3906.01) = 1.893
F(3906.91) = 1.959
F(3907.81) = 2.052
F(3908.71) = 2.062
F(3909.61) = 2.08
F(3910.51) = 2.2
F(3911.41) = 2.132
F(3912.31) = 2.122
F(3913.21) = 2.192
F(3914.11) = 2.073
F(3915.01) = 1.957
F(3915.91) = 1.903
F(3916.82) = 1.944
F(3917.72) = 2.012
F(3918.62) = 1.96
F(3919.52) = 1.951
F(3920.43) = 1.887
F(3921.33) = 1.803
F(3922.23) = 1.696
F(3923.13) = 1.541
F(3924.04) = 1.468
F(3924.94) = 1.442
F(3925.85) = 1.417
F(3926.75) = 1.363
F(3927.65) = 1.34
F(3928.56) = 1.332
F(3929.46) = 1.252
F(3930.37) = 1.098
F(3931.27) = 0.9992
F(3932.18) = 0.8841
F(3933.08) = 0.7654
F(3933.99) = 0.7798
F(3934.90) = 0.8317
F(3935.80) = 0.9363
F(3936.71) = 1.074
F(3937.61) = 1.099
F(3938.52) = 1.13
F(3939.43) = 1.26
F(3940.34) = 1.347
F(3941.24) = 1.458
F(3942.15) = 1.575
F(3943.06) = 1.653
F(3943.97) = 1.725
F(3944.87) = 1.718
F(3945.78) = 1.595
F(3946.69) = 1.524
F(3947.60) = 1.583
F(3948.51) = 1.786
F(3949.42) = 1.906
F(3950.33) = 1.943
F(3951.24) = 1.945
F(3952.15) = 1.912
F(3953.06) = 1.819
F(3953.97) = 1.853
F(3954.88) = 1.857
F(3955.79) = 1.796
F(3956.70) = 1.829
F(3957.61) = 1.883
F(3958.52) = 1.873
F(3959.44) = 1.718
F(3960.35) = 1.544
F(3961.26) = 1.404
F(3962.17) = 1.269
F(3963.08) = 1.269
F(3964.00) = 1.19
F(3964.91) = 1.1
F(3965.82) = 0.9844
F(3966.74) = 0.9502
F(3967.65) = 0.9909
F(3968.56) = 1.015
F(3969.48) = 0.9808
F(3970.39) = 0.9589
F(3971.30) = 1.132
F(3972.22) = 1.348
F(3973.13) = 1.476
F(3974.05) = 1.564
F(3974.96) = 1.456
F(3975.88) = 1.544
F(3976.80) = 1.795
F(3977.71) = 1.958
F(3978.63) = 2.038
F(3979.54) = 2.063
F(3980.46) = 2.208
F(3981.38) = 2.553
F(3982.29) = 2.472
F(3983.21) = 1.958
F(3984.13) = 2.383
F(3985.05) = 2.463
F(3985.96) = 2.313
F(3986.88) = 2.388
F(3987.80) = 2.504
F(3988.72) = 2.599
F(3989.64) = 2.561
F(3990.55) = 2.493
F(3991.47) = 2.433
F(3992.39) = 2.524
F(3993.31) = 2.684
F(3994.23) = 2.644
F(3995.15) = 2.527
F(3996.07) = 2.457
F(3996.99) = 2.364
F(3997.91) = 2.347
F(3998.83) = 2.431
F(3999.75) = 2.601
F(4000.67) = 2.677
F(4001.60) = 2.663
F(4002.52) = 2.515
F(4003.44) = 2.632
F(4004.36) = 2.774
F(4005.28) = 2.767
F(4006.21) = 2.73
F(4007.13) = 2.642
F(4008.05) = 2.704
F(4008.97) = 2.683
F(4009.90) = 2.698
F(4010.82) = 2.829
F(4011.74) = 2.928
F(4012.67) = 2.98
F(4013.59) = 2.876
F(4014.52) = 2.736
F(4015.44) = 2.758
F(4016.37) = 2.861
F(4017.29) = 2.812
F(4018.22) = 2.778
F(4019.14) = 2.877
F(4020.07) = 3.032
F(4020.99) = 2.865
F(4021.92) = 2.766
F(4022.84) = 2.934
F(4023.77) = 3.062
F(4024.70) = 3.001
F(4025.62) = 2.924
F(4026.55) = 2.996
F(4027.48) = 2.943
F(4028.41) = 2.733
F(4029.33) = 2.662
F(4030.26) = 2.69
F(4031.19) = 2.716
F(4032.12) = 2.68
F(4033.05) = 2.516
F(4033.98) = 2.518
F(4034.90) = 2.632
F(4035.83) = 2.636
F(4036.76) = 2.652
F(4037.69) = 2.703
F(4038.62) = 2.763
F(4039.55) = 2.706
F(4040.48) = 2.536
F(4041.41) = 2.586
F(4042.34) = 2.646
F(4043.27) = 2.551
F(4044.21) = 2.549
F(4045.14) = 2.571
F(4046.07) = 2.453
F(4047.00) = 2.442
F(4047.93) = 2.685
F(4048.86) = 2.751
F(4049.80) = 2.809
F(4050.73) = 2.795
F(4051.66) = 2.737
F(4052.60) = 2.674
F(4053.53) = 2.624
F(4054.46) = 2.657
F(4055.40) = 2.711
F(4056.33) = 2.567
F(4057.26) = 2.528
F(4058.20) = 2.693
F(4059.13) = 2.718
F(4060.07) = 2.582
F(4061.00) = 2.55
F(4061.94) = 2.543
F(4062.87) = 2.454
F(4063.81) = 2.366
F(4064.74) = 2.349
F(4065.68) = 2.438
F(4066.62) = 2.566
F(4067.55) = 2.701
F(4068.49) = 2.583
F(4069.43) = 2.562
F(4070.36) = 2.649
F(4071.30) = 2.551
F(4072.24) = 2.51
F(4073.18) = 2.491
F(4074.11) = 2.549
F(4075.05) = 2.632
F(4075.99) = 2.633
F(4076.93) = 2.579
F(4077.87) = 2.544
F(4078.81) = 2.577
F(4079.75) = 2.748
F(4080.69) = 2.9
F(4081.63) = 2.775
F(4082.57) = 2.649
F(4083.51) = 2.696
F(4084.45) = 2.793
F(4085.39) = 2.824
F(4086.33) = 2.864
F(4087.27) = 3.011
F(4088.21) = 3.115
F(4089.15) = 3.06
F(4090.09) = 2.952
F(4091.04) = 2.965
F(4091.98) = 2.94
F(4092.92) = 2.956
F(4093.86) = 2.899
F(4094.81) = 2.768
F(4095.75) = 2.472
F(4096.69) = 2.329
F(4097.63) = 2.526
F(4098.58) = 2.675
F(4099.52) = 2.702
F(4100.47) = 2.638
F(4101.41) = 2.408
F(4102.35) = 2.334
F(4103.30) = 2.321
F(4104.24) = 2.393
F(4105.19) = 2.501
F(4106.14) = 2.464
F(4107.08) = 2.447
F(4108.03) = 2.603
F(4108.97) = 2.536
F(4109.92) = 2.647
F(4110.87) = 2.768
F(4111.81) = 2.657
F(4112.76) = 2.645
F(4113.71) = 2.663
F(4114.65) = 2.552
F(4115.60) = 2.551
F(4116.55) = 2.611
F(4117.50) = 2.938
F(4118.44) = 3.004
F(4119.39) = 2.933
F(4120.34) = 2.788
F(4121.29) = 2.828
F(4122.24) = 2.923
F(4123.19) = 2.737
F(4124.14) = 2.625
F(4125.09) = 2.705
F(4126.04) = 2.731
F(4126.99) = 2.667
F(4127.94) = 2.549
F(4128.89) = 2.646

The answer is 1.81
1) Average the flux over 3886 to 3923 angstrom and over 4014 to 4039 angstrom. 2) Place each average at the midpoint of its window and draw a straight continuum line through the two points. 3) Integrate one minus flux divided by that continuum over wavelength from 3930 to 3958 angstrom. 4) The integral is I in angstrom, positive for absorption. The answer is 9.2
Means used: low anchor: 1.88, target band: 1.47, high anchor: 2.79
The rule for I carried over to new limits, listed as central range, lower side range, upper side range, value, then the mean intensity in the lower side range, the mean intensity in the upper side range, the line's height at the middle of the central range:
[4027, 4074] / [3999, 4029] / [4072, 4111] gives 2.17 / 2.8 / 2.67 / 2.74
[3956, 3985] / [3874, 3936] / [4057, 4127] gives 5.93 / 1.64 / 2.66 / 2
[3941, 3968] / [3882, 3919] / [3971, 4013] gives 6.94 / 1.84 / 2.36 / 2.15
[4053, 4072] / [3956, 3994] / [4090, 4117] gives -1.73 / 1.81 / 2.61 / 2.36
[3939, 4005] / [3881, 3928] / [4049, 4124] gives 6.86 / 1.78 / 2.66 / 2.11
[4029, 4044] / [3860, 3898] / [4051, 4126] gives -1.67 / 1.5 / 2.66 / 2.37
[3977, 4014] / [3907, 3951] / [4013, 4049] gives -2.91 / 1.58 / 2.73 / 2.33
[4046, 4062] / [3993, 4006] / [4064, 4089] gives -0.04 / 2.58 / 2.67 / 2.64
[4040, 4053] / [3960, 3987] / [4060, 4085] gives -1.62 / 1.62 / 2.59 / 2.34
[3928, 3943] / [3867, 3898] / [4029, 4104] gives 5.85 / 1.53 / 2.65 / 1.85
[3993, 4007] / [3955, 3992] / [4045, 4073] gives -3.92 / 1.76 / 2.59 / 2.02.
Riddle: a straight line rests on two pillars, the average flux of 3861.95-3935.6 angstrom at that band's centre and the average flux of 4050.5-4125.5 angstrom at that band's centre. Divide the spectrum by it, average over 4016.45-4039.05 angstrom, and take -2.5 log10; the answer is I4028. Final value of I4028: -0.20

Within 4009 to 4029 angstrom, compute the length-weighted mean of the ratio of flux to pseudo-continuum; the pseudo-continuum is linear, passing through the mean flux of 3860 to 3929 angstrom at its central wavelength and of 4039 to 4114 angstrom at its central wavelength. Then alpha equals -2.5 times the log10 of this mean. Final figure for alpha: -0.23 mag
